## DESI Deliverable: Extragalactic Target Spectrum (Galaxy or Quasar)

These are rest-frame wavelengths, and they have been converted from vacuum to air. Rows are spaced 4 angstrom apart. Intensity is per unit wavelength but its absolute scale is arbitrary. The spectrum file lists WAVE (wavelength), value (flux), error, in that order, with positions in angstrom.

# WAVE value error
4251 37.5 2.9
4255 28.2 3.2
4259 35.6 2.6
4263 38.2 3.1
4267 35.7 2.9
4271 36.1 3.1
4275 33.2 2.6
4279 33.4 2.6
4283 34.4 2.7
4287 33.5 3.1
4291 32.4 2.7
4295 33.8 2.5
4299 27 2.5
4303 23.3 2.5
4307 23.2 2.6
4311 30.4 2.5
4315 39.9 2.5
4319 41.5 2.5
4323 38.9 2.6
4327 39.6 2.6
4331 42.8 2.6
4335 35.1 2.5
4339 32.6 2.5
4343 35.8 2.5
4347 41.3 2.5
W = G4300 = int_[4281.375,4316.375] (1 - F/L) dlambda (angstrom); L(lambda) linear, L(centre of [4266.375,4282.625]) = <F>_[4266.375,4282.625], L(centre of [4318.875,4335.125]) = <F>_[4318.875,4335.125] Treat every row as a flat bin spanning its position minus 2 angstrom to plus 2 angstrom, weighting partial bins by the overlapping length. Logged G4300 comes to 5.92 angstrom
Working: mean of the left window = 34.5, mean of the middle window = 30.7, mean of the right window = 39.9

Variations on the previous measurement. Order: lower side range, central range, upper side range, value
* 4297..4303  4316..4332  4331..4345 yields -4.3 angstrom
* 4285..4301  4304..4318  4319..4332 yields 2.1 angstrom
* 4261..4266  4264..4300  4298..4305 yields -2.7 angstrom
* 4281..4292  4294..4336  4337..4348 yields 1.0 angstrom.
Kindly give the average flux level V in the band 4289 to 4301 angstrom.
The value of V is 31.1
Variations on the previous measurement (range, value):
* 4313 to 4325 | 40.1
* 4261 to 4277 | 35.8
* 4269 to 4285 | 34.3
